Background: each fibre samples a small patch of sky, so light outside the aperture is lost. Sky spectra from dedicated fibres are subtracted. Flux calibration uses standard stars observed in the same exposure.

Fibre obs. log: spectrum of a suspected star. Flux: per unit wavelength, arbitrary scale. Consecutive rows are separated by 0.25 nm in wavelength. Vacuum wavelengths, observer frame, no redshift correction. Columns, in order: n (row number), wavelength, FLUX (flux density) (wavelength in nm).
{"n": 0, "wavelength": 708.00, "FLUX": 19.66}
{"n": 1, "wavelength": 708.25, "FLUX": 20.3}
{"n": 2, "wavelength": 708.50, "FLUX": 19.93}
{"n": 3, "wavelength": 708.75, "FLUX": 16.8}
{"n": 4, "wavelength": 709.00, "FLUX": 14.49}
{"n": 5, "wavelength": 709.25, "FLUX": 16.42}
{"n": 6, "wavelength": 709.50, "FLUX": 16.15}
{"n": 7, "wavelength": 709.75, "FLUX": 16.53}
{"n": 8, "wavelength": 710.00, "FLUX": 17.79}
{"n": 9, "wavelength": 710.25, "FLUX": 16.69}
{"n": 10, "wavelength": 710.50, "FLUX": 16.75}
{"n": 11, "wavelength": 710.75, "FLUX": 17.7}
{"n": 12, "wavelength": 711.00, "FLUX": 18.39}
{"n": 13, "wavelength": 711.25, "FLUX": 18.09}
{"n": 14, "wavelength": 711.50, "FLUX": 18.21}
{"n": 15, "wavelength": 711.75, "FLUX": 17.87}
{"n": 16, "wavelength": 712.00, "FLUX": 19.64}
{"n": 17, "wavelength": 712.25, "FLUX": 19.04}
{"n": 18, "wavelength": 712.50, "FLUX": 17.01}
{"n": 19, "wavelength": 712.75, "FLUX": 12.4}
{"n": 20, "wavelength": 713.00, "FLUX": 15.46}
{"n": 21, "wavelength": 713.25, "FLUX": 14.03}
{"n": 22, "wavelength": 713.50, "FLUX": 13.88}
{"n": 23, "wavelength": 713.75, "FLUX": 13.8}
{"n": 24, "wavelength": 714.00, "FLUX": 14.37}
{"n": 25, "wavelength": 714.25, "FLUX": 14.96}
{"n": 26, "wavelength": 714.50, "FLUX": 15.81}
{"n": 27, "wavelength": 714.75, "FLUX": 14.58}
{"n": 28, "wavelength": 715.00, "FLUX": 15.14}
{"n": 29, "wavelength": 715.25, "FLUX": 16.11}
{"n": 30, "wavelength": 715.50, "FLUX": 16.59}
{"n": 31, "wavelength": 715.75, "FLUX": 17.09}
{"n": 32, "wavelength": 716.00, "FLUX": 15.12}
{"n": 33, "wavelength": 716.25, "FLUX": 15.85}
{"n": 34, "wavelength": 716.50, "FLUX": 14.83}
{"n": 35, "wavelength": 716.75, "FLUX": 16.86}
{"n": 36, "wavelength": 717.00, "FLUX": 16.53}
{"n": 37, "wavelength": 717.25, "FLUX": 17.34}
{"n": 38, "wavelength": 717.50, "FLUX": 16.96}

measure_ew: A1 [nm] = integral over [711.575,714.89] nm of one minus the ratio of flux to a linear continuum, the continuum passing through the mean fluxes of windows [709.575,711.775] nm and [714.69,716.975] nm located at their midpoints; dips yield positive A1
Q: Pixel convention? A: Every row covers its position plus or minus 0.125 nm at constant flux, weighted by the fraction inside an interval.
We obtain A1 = 0.21 nm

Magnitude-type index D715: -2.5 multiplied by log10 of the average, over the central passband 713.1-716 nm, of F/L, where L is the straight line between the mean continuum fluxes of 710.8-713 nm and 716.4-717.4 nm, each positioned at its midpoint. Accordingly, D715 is 0.121 mag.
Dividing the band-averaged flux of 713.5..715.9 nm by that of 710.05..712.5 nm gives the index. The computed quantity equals 0.9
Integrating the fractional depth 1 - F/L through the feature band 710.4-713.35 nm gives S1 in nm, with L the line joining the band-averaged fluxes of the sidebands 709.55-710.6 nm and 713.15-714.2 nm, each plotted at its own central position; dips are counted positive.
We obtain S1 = -0.30 nm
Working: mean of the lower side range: 16.9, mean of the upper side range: 14.1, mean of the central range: 17.1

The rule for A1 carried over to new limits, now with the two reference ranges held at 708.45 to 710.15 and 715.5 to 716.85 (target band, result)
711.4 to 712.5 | -0.138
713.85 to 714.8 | 0.074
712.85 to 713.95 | 0.138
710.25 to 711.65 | -0.099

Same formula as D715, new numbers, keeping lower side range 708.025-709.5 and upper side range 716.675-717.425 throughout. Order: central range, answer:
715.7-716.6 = 0.09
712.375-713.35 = 0.17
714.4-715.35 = 0.11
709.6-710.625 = 0.04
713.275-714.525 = 0.19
